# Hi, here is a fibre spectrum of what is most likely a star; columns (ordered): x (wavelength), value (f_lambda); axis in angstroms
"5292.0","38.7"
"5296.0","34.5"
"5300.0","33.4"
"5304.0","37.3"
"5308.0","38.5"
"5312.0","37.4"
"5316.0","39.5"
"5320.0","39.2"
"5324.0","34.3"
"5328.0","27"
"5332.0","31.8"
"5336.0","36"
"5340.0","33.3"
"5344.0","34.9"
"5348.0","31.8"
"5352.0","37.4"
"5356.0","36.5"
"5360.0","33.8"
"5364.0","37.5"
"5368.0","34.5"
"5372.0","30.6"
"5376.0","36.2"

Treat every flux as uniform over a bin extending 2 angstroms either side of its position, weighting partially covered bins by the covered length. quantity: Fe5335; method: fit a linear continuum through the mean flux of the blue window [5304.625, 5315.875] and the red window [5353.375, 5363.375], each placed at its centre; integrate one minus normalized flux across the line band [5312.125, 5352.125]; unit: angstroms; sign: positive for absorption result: 2.7 angstroms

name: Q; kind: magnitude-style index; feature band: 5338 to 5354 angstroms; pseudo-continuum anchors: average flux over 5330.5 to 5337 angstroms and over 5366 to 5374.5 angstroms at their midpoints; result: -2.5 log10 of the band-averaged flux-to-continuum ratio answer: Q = -0.03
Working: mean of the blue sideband 33.7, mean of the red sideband 32.8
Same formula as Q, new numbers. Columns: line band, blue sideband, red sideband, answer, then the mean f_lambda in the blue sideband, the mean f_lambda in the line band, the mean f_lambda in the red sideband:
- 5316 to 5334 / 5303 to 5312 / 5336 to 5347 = 0.07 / 37.9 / 33.8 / 34.2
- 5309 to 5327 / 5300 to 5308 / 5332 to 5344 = -0.04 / 36.6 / 37.1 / 34.2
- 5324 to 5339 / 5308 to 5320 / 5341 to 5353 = 0.13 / 38.6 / 32.1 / 34.4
